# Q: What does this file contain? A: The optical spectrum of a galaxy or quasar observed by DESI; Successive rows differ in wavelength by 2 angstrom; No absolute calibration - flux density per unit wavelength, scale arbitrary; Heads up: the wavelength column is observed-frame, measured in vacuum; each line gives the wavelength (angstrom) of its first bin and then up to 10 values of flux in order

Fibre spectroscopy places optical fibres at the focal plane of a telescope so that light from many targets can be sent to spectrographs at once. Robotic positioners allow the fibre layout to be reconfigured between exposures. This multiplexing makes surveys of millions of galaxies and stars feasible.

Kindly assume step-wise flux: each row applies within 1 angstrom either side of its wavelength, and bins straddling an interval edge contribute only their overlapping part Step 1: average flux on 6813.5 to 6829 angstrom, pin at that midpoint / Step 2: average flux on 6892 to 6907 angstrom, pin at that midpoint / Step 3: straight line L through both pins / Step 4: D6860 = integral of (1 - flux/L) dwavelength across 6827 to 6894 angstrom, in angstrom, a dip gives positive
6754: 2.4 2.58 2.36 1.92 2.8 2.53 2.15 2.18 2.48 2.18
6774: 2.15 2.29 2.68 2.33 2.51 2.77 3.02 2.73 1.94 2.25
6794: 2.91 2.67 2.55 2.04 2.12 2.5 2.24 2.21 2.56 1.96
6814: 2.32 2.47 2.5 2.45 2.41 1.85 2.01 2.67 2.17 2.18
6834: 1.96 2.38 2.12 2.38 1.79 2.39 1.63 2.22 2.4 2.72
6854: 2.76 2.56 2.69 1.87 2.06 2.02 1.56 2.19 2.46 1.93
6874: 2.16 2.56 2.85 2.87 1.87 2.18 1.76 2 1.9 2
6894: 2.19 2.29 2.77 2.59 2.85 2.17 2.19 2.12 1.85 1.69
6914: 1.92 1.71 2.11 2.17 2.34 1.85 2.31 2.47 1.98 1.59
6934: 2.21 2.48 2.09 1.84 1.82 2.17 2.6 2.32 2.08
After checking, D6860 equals 4.27 angstrom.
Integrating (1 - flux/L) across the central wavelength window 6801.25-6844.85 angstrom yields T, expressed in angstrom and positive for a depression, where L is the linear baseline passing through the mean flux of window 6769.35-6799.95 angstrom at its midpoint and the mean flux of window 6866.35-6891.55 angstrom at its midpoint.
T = 2.09 angstrom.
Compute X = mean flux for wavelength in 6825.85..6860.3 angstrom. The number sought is 2.29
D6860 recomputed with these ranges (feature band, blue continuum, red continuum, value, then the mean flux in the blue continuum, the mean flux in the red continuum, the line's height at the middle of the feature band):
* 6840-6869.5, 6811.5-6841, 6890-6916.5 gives 0.2 angstrom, 2.26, 2.18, 2.23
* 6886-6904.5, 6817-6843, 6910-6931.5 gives -1.7 angstrom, 2.22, 2.03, 2.09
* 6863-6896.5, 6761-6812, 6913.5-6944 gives 0.4 angstrom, 2.42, 2.07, 2.19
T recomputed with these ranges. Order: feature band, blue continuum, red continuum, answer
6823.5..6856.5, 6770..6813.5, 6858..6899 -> 0.53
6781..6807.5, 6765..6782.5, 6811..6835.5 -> -2.12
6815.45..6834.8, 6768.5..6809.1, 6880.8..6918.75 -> 0.50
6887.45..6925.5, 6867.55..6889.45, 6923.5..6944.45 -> 0.31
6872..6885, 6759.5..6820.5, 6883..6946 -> -1.02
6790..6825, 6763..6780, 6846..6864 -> -0.08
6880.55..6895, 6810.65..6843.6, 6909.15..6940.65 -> 0.69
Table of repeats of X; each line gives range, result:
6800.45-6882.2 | 2.27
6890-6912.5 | 2.24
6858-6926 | 2.16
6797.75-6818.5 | 2.3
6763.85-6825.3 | 2.38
